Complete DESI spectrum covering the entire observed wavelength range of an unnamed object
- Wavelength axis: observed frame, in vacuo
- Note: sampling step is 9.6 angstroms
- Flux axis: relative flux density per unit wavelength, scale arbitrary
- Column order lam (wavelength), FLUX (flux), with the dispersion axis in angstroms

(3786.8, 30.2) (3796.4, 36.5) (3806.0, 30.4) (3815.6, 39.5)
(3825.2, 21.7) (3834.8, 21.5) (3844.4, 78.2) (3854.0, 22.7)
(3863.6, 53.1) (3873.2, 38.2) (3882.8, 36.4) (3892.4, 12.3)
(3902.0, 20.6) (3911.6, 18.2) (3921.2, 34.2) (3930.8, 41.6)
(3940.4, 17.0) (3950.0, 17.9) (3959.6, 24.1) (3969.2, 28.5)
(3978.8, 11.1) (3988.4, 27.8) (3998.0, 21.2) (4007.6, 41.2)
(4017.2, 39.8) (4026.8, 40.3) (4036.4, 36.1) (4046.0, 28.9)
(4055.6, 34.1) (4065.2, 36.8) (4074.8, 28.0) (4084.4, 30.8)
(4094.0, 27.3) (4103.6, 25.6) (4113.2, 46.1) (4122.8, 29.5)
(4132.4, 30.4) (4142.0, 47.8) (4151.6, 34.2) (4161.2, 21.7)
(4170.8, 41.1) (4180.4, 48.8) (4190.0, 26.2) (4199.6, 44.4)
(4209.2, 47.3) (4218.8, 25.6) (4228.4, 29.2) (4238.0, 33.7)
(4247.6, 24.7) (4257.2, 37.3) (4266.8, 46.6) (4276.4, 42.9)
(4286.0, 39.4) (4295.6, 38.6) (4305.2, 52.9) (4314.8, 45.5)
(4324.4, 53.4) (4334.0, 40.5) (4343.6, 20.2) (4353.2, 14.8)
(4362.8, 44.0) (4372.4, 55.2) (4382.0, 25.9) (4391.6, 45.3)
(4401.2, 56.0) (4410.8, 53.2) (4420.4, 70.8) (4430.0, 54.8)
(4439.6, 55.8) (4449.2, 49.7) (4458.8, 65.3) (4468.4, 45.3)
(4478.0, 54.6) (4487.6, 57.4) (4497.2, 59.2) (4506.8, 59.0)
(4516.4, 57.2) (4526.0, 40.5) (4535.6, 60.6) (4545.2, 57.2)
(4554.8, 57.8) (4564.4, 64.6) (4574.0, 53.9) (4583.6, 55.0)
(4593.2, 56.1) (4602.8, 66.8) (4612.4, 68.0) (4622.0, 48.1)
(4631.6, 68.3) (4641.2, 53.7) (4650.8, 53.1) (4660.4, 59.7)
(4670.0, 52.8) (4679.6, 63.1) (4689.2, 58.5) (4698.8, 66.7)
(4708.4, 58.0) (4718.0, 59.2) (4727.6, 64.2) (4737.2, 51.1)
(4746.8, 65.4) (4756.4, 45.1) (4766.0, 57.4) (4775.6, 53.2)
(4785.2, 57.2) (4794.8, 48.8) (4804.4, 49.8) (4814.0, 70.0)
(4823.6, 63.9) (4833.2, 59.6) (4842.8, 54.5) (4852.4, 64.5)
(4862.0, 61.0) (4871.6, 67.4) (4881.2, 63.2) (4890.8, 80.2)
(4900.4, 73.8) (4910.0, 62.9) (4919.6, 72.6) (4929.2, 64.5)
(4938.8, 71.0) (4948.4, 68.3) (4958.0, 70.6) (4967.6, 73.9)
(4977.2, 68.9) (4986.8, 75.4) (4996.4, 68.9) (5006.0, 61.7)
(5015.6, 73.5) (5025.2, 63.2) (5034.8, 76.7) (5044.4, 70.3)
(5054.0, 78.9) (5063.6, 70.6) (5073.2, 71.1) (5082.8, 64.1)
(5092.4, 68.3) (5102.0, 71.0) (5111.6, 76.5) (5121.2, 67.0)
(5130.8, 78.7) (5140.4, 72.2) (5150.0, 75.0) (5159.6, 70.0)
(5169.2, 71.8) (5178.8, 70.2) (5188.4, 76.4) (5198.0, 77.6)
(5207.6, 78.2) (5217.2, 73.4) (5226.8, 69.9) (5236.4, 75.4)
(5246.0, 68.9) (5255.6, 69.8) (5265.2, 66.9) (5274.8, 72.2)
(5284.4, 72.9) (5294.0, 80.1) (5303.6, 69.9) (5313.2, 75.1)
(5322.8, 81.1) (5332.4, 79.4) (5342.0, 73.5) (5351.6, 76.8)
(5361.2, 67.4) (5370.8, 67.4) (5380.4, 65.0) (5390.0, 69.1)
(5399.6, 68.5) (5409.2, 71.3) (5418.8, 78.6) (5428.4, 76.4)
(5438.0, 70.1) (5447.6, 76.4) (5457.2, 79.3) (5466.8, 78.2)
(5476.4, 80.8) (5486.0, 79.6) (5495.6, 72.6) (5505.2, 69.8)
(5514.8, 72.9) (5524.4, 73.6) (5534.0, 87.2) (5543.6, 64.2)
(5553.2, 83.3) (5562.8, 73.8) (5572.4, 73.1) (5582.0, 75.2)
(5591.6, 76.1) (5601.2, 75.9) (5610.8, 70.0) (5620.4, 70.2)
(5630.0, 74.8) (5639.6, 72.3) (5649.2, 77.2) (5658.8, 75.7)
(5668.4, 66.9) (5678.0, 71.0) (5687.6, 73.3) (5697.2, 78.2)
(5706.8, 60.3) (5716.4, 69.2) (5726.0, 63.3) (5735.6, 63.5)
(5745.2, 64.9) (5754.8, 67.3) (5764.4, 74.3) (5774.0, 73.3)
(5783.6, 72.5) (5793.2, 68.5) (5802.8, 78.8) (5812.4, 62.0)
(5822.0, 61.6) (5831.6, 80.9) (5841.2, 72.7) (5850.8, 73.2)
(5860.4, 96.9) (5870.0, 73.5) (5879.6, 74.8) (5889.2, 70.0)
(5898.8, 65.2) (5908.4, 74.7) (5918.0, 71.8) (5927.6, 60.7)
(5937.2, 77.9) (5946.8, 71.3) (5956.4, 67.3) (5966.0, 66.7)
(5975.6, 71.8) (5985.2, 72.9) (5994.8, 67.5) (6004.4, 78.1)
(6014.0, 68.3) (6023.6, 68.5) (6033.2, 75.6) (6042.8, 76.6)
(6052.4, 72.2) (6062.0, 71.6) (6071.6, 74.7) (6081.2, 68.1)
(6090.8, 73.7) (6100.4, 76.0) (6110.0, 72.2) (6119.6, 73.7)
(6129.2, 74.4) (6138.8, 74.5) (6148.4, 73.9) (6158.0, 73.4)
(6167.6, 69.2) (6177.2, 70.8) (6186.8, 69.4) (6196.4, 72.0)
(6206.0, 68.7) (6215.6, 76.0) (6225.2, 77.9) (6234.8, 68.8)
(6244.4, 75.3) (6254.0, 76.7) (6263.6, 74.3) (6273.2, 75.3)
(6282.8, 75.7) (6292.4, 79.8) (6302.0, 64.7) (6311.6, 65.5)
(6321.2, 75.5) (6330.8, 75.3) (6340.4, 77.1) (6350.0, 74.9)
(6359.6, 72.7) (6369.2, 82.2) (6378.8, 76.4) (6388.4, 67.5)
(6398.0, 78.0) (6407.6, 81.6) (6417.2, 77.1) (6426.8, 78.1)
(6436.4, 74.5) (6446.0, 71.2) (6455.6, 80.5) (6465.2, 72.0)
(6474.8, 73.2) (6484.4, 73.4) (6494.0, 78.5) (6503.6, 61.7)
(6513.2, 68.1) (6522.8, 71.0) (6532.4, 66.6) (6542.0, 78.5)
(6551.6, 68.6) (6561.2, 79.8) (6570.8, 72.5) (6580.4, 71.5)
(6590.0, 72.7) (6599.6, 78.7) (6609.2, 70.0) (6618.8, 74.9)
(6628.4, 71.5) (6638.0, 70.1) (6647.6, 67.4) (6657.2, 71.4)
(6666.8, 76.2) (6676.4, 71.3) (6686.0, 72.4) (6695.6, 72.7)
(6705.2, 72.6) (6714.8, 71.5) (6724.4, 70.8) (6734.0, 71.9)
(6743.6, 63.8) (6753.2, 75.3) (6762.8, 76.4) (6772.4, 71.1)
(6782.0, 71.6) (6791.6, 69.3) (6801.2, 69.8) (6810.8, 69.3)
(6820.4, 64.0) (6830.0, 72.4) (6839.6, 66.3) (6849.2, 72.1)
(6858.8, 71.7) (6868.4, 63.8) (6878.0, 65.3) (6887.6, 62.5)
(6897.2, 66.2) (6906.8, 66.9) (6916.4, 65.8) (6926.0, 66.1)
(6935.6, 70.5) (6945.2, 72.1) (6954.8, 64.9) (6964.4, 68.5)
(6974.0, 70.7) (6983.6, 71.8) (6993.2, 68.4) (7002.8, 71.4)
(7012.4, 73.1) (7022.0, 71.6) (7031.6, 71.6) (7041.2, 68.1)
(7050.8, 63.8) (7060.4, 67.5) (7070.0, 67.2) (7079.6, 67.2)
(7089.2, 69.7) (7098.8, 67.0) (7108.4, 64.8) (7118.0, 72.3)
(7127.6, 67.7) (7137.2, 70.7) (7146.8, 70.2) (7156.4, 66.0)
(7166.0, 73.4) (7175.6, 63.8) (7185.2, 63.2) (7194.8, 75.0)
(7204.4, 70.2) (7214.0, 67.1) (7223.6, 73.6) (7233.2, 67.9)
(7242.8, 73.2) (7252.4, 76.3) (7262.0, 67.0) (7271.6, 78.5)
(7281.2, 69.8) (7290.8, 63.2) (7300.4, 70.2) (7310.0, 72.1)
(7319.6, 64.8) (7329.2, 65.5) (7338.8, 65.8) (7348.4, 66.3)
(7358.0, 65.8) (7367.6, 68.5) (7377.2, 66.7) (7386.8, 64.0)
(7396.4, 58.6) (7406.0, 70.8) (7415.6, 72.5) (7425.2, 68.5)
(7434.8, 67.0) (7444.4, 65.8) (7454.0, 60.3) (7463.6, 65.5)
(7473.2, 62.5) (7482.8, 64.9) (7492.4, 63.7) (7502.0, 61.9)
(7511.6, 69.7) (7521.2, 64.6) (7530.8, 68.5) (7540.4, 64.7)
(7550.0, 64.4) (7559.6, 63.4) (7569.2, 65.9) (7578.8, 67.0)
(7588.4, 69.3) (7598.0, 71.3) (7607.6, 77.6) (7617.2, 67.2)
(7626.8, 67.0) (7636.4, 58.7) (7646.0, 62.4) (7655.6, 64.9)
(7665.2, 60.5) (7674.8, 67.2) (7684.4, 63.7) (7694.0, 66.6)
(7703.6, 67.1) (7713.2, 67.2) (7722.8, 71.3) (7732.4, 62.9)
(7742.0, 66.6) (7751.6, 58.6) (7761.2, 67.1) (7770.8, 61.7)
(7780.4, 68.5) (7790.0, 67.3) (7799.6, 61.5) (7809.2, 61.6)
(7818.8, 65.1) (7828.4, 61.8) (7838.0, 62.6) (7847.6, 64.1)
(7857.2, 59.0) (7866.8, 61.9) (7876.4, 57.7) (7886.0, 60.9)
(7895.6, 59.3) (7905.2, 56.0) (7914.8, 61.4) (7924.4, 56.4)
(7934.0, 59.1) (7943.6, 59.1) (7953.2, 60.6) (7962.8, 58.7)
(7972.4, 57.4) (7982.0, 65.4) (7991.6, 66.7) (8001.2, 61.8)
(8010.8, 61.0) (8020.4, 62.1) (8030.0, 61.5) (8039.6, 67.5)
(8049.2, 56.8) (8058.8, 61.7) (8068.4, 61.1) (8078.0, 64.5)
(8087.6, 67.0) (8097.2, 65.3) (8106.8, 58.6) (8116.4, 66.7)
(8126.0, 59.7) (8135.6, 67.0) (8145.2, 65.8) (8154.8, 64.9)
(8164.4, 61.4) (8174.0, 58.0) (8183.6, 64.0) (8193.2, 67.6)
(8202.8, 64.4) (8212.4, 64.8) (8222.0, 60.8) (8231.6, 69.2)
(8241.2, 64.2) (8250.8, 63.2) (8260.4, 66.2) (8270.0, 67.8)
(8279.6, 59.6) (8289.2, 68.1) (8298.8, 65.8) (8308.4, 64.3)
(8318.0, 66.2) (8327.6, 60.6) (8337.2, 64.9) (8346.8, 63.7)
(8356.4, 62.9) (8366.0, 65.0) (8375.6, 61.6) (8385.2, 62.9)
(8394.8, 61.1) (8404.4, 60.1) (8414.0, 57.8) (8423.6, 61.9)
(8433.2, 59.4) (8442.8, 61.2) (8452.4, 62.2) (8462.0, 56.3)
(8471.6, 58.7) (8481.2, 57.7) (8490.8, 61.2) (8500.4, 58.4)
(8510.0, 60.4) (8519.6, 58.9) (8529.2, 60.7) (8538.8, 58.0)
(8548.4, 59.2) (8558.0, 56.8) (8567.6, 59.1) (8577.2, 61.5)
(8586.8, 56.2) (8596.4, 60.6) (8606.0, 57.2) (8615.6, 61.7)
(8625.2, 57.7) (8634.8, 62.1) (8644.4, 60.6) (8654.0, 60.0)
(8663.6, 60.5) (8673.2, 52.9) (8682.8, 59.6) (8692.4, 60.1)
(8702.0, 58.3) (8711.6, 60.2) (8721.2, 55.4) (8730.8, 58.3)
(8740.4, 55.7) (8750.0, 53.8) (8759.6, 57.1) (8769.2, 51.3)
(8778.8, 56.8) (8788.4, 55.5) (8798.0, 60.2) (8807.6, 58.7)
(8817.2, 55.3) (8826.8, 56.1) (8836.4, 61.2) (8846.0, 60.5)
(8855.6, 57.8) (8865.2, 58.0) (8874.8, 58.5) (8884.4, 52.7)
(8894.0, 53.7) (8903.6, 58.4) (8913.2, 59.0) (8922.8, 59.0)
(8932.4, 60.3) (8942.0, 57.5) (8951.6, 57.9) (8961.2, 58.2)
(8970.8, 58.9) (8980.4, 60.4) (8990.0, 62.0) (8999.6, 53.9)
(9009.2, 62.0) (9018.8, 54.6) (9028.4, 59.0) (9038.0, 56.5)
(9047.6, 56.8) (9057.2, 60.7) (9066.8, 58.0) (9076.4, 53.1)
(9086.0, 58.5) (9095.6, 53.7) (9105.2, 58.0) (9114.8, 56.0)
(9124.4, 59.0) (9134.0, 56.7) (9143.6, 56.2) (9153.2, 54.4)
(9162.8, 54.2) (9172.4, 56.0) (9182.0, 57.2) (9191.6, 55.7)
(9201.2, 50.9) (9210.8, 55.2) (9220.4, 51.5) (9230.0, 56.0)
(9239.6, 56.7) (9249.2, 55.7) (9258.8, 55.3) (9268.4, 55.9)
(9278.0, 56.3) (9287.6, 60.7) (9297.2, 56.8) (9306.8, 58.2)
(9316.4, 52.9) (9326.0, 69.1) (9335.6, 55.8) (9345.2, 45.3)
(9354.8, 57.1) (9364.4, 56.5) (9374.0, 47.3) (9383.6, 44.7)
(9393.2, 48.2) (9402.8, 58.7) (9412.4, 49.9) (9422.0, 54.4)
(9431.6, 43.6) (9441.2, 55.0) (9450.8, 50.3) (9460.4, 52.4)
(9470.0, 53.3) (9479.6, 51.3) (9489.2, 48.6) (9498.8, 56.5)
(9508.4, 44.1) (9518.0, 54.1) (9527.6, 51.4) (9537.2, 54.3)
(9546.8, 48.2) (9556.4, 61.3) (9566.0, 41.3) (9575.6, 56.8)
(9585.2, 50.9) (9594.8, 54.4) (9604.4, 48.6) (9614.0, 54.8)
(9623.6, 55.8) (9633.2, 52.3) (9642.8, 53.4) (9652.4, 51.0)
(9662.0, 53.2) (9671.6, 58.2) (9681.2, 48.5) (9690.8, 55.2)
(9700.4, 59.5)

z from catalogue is 0.104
